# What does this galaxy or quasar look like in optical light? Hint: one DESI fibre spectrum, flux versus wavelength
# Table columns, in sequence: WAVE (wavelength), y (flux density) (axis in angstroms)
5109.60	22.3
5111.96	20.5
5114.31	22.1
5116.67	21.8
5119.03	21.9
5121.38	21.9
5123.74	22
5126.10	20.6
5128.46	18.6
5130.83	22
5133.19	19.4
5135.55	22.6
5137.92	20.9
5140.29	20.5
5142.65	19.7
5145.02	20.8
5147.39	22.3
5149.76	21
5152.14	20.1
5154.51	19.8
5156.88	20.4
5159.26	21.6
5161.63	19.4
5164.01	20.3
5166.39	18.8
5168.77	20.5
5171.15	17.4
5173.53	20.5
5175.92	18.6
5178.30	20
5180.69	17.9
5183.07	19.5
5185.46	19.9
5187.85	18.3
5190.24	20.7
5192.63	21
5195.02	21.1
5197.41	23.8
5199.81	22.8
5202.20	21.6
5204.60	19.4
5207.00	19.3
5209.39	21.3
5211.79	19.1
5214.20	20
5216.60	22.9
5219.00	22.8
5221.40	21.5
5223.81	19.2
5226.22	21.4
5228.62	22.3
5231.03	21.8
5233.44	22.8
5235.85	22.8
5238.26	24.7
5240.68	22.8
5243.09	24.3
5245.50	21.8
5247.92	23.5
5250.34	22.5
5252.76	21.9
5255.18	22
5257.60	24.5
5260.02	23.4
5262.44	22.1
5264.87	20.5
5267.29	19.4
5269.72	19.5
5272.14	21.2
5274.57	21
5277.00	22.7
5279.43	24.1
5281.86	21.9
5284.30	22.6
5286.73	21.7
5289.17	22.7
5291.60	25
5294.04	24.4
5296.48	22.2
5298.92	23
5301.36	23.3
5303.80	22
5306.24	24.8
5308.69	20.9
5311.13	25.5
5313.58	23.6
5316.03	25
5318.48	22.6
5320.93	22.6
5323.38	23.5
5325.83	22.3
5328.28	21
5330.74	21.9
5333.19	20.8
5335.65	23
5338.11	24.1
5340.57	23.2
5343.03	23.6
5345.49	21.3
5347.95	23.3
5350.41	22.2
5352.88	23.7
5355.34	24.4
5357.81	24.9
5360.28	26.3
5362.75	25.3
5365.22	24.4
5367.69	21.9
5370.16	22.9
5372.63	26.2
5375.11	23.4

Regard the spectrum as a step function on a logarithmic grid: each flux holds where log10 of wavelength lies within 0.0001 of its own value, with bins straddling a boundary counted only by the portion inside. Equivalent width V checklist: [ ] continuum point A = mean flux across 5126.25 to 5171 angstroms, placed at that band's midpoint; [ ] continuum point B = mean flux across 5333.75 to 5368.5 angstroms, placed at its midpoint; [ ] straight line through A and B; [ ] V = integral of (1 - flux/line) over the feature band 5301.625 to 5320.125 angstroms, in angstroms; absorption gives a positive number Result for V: -0.4 angstroms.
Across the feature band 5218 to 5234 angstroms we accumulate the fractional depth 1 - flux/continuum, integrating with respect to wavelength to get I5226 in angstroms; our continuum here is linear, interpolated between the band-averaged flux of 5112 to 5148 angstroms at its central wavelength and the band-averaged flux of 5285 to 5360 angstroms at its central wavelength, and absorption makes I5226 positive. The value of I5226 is 0.3 angstroms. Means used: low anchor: 21.1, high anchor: 23.1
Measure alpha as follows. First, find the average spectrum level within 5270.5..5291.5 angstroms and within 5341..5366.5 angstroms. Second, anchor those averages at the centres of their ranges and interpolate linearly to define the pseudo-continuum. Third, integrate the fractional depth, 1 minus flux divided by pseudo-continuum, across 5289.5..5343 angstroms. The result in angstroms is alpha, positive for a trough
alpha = 0.0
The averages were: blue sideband 22.3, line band 23.1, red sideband 23.9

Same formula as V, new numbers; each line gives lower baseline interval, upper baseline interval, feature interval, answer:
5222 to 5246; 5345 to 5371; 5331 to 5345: 0.5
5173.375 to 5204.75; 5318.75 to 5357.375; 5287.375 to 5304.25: -0.9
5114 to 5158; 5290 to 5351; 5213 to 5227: 0.4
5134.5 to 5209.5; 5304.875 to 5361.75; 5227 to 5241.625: -0.9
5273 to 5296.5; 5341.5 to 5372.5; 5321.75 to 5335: 0.8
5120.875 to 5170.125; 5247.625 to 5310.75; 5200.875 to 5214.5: 0.8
